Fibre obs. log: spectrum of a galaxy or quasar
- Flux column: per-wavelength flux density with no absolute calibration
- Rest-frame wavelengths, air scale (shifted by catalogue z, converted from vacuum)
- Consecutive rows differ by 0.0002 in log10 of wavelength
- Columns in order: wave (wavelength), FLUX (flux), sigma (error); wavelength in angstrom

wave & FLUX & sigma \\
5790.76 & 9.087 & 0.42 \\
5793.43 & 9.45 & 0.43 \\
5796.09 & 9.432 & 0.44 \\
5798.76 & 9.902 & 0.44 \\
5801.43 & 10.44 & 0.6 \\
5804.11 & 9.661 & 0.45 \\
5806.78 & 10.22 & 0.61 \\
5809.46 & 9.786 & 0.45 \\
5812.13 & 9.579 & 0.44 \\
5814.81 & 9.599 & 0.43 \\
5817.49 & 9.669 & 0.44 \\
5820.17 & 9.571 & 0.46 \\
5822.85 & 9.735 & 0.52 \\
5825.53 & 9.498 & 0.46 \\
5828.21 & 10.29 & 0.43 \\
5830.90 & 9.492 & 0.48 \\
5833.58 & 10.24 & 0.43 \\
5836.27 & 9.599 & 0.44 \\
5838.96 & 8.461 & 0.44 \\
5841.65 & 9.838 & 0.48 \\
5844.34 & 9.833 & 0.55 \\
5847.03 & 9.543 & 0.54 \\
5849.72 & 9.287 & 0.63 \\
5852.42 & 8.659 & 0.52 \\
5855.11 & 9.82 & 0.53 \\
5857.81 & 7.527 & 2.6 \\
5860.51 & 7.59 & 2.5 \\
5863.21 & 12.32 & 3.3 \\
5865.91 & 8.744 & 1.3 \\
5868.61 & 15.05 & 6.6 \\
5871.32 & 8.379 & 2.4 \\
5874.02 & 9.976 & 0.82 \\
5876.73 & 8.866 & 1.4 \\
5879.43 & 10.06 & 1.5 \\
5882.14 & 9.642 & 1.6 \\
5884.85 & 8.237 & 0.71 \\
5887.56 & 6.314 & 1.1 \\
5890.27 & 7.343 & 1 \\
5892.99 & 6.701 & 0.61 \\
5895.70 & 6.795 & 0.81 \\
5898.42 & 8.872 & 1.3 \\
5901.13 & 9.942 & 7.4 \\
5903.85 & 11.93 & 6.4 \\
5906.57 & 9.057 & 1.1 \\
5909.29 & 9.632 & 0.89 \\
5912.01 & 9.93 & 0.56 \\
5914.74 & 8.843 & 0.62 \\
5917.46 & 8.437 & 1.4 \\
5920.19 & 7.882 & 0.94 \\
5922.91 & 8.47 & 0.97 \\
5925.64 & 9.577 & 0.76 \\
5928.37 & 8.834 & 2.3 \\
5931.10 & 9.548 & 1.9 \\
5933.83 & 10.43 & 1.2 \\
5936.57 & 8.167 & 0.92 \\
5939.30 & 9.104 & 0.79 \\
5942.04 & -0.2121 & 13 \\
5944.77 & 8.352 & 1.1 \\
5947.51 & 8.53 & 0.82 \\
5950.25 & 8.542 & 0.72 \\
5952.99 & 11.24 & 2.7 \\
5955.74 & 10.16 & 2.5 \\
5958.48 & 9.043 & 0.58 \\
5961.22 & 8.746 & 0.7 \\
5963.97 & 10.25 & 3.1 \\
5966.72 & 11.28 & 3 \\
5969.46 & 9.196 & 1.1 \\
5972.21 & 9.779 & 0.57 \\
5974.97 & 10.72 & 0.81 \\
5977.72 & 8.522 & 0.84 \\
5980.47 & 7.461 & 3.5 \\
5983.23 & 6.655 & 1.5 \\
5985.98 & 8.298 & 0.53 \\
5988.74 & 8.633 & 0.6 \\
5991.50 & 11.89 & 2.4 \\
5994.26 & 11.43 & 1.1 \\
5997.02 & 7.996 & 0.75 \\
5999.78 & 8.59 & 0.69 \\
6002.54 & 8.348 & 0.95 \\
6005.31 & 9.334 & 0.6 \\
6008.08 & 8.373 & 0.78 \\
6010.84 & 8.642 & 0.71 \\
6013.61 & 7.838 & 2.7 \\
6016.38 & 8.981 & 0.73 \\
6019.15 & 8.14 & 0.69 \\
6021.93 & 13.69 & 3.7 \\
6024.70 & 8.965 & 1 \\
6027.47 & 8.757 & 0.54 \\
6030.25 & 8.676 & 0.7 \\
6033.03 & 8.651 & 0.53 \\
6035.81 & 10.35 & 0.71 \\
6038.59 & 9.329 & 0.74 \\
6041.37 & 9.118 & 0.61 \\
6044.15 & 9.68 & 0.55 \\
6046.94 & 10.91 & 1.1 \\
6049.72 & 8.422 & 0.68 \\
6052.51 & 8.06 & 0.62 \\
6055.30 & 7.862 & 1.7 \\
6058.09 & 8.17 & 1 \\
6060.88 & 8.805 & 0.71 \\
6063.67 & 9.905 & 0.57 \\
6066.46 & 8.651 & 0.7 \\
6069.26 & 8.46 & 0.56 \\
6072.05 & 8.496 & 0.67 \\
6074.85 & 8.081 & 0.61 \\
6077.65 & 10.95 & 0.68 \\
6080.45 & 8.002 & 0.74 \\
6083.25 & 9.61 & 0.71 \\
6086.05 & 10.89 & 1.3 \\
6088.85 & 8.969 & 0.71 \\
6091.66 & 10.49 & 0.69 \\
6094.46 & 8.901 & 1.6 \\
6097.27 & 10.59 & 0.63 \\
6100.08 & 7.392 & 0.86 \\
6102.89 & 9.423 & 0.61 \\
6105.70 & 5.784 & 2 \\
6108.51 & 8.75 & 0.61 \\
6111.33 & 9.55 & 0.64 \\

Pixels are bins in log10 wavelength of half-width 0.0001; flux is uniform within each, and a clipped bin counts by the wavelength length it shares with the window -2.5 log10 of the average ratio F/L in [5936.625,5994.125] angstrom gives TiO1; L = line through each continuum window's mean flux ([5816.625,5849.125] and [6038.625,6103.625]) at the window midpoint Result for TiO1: 0.06 mag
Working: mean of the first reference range 9.64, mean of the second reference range 9.12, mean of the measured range 8.85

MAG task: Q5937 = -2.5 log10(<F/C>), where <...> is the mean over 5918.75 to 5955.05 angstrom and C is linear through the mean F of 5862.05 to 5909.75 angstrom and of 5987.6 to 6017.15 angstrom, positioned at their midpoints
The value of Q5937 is 0.104 mag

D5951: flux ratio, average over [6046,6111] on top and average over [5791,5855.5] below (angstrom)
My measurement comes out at 0.93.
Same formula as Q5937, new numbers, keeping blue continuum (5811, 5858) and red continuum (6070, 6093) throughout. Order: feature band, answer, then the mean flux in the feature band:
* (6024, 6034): 0.08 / 8.75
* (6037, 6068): 0.05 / 9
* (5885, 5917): 0.10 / 8.65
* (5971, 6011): 0.05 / 8.98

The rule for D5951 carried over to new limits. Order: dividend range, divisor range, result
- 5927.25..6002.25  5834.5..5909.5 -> 0.97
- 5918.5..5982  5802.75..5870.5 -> 0.91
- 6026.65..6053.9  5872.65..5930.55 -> 1.04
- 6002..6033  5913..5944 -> 1.12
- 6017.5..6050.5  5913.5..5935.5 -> 1.06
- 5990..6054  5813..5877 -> 0.96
